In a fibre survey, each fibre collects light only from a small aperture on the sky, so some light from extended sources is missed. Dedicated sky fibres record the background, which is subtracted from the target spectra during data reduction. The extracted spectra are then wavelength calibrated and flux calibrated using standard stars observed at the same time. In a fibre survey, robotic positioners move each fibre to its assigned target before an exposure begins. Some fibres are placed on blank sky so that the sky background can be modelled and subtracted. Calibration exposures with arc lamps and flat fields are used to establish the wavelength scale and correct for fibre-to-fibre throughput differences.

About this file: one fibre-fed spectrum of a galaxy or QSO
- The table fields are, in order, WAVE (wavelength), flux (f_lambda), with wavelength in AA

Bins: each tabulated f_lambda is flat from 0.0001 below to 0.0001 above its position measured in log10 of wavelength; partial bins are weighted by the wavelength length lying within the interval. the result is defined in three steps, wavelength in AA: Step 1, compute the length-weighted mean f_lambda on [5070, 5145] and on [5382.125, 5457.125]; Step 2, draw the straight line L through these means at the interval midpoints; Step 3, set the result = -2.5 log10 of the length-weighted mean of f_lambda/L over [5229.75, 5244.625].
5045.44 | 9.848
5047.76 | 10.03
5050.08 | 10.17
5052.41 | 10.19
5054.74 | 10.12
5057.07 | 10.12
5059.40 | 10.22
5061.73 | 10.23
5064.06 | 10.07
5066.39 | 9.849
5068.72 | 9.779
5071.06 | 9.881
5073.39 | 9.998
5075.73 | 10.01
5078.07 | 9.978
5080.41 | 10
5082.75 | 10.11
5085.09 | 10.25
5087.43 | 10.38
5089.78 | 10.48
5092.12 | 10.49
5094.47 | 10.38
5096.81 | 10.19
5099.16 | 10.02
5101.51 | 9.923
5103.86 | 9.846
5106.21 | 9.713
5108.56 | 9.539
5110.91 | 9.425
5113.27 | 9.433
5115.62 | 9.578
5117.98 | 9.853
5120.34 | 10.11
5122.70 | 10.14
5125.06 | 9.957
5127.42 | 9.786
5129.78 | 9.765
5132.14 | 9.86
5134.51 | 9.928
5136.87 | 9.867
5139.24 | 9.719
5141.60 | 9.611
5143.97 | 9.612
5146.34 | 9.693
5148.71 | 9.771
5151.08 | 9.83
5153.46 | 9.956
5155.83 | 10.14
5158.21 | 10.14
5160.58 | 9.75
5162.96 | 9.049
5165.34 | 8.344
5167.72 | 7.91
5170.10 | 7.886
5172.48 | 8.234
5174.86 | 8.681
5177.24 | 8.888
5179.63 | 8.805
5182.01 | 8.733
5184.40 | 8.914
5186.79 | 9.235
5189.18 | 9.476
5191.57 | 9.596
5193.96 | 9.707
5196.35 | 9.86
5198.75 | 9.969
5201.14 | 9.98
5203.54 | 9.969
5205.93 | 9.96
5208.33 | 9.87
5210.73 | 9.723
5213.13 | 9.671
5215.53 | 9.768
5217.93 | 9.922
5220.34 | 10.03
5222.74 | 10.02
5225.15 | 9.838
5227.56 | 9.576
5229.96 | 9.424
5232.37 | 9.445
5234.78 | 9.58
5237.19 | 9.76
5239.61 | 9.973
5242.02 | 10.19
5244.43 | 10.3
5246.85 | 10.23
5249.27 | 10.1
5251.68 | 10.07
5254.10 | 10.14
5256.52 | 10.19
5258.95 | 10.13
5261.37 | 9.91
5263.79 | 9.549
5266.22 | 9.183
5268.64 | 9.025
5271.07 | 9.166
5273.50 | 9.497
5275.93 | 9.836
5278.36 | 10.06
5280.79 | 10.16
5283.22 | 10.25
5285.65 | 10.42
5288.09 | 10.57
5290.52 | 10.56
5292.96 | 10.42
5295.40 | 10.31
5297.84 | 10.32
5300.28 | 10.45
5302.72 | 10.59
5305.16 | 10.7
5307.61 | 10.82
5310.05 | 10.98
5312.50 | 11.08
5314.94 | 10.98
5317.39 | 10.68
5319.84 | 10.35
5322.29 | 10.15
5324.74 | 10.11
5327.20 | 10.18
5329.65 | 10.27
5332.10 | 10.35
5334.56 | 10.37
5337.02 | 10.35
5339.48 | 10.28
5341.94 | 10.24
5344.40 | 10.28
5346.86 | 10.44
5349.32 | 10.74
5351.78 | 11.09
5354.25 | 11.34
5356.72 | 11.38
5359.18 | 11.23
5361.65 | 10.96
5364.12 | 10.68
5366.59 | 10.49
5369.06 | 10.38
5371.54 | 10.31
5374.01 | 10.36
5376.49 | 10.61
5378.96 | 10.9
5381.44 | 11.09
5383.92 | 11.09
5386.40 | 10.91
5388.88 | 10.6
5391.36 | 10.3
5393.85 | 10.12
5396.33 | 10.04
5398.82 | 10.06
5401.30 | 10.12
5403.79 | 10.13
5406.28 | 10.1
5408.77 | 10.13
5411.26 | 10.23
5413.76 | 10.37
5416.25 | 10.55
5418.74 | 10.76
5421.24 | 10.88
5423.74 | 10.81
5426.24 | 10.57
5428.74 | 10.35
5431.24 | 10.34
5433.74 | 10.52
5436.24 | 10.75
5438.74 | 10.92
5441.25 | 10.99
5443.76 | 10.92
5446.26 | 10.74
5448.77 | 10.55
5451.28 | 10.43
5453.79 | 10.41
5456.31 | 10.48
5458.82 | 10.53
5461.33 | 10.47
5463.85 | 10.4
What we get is 0.04 mag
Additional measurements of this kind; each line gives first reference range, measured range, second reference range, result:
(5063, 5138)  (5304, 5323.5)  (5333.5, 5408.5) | -0.03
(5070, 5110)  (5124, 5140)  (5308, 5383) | 0.03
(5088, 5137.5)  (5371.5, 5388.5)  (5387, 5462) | -0.04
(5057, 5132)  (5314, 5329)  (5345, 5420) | 0.01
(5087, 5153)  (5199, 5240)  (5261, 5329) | 0.03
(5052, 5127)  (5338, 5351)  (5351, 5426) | 0.01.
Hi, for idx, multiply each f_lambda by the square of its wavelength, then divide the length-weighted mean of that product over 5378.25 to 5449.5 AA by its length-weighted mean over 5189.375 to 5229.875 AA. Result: 1.2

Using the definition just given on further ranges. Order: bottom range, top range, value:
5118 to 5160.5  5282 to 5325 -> 1.14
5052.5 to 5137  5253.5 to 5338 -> 1.11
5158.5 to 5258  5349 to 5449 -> 1.20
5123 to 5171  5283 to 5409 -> 1.19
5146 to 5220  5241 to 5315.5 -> 1.12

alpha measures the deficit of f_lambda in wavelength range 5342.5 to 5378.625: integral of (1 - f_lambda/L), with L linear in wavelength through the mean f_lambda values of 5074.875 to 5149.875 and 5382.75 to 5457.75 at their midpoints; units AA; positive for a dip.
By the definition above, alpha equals -1.18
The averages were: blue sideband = 9.92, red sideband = 10.5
